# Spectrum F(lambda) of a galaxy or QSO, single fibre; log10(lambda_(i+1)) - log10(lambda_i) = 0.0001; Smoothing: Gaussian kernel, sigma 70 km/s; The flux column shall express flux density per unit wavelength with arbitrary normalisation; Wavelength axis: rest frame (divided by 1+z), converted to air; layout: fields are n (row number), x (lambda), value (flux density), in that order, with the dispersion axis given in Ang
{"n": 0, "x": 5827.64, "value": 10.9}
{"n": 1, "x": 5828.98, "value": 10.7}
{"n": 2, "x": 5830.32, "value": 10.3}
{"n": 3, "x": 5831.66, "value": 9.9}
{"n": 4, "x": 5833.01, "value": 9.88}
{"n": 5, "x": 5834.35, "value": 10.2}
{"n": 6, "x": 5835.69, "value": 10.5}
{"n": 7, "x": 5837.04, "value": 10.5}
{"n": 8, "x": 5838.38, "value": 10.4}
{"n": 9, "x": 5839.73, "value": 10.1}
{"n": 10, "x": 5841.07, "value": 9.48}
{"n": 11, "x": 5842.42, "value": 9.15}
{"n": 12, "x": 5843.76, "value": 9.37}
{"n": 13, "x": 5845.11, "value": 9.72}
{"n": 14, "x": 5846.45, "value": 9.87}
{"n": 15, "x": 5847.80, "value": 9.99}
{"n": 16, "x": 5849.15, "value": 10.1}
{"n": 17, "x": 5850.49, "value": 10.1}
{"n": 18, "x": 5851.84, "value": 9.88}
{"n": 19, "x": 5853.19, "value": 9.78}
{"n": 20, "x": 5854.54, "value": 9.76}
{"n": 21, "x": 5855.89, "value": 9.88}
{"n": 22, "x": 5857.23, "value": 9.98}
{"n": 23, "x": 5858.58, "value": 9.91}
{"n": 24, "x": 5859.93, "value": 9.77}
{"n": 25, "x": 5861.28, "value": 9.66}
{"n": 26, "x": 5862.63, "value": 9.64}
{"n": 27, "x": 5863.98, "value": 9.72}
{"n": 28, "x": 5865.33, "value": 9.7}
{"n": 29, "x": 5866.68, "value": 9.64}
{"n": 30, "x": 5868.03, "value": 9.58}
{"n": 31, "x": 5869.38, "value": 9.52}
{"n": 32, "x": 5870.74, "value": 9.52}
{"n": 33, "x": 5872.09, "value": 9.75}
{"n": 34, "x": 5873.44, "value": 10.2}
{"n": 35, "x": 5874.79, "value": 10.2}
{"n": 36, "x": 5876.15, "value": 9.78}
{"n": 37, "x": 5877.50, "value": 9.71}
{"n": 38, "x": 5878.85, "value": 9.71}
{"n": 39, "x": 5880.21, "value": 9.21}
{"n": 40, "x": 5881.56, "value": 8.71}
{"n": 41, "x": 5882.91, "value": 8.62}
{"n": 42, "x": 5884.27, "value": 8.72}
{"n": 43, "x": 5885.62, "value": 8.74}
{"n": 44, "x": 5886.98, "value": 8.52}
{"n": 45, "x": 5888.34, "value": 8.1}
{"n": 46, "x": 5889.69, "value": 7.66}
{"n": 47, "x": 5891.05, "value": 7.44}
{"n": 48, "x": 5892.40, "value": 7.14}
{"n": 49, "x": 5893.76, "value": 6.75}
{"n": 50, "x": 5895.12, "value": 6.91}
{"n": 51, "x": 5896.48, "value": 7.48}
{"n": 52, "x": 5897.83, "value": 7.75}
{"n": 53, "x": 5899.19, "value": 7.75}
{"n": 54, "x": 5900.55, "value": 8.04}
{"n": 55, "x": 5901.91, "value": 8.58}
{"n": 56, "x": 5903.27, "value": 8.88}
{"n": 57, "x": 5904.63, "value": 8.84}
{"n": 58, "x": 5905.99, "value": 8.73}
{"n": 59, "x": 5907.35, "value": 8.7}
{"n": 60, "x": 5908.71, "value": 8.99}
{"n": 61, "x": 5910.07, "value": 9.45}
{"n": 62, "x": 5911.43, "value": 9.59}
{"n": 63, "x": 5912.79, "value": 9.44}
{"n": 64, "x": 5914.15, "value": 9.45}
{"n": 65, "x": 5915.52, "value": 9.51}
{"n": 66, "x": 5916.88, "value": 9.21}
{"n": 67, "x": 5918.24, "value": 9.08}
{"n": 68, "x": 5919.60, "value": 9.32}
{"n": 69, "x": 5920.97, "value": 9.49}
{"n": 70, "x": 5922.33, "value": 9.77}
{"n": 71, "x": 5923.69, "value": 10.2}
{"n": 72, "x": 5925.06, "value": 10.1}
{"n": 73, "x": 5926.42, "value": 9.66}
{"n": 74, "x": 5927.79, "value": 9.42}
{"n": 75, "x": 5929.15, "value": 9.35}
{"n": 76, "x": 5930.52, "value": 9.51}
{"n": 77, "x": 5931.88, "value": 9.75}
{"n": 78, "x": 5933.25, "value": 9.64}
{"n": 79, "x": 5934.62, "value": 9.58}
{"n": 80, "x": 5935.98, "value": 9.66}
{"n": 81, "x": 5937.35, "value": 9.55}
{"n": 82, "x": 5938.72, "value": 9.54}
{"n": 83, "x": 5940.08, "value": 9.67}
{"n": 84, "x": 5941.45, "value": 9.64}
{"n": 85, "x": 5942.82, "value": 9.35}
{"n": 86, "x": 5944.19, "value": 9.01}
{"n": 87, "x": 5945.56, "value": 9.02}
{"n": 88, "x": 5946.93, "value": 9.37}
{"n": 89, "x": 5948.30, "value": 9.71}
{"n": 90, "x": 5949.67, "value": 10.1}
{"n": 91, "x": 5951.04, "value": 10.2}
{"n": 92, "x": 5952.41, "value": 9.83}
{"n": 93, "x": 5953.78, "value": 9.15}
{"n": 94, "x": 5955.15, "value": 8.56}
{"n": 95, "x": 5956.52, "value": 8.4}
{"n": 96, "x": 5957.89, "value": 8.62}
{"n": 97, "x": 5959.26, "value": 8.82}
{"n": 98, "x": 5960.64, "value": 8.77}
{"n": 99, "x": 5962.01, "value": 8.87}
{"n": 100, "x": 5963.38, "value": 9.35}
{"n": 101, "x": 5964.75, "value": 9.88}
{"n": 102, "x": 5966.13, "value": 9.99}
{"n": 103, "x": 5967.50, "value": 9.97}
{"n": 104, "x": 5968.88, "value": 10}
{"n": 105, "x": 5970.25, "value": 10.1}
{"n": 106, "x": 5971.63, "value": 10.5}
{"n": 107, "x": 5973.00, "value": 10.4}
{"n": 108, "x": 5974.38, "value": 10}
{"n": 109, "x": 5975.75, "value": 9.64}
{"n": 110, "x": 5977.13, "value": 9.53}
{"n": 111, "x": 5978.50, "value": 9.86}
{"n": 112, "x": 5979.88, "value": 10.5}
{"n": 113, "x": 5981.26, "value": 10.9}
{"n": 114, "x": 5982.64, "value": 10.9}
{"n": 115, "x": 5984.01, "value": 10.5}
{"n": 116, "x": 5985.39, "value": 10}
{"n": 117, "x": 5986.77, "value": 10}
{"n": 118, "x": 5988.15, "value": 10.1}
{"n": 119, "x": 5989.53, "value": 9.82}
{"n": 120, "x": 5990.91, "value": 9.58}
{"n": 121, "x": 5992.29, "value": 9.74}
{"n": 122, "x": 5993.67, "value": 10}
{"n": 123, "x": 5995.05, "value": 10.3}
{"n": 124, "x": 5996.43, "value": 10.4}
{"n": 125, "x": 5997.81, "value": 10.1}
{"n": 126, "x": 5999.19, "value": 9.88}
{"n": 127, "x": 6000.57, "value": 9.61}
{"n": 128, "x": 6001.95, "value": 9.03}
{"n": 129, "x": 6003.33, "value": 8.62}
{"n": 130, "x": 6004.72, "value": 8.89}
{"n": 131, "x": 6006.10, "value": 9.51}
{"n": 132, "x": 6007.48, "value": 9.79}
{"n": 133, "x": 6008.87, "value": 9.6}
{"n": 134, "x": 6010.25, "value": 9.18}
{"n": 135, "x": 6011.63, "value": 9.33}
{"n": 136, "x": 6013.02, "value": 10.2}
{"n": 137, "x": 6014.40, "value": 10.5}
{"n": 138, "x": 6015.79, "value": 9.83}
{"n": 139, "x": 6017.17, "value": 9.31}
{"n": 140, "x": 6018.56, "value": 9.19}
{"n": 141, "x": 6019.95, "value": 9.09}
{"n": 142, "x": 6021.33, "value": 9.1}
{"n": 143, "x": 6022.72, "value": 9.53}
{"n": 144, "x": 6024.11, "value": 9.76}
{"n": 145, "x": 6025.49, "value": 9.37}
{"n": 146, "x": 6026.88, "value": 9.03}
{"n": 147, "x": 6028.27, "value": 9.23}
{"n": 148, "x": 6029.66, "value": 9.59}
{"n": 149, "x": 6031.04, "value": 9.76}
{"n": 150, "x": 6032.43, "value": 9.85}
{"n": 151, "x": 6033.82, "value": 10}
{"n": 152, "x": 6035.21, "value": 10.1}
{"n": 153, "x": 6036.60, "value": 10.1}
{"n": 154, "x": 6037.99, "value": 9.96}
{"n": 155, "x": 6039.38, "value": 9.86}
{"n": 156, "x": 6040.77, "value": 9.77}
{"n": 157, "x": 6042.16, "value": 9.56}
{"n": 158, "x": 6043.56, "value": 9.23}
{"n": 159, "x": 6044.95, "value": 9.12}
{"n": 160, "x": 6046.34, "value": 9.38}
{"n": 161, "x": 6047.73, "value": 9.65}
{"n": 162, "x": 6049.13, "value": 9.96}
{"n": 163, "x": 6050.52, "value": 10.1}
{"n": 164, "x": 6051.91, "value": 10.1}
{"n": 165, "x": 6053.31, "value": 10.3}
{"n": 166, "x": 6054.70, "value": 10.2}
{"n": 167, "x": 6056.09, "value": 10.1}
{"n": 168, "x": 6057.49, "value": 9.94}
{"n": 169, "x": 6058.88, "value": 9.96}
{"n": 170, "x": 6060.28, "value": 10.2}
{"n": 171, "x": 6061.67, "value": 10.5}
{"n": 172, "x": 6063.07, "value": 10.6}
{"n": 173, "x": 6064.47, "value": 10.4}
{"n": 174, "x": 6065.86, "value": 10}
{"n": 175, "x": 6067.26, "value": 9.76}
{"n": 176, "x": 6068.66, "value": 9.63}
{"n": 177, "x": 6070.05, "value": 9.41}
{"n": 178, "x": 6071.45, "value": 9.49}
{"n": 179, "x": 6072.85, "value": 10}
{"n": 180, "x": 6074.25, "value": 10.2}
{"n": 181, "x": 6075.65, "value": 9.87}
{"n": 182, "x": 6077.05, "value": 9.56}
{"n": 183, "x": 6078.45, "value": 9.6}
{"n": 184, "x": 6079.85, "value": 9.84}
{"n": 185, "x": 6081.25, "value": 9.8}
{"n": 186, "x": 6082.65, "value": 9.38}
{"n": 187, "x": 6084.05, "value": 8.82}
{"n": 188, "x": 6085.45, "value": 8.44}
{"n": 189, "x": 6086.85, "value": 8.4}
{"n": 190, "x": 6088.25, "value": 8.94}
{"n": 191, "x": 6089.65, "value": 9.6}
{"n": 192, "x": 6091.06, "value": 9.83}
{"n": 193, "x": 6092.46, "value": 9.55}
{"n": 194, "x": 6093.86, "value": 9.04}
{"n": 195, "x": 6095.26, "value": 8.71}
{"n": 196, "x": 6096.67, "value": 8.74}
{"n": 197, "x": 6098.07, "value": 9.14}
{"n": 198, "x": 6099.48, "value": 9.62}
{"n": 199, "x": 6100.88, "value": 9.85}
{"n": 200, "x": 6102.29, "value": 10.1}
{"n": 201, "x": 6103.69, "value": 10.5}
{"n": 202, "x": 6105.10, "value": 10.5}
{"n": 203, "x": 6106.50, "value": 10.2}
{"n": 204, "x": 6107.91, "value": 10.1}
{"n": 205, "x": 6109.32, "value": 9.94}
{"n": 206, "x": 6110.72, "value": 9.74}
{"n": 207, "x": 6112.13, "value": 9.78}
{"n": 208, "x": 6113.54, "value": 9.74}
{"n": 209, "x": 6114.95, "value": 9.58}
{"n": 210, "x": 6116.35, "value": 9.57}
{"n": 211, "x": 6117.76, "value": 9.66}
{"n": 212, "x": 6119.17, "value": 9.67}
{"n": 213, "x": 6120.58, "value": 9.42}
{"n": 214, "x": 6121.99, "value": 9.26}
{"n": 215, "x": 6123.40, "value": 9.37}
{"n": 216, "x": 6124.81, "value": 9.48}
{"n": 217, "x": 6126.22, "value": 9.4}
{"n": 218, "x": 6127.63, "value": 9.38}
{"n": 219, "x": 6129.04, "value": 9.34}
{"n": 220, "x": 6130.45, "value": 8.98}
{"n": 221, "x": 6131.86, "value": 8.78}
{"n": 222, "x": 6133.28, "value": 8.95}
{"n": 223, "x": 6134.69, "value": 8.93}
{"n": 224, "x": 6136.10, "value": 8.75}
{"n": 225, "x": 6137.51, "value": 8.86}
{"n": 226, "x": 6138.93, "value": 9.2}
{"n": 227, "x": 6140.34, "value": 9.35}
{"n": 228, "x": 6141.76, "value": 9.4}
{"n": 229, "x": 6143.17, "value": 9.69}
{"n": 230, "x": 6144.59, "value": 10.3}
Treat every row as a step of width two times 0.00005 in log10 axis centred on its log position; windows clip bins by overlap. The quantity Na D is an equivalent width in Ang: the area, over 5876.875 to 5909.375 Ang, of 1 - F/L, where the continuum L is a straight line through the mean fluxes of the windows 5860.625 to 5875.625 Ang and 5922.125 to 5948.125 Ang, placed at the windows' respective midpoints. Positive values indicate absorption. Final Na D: 4.6 Ang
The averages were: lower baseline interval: 9.74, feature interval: 8.32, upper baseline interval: 9.57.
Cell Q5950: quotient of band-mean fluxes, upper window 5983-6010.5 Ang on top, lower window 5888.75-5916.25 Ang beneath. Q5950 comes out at 1.17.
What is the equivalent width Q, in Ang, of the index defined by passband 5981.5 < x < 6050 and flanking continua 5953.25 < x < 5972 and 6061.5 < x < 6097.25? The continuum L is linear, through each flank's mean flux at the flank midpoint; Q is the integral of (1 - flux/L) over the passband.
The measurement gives -2.0 Ang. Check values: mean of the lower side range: 9.34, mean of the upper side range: 9.53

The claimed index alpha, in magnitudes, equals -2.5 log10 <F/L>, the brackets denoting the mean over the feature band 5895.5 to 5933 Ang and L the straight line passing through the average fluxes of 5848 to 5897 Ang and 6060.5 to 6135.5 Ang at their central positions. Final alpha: 0.02 mag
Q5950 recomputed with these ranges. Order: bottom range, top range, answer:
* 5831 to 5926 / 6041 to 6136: 1.04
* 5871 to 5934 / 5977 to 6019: 1.10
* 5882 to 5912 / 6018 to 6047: 1.16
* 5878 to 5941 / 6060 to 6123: 1.08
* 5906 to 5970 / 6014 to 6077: 1.04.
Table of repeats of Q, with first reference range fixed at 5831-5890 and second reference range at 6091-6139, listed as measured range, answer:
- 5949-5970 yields 0.40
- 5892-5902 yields 2.18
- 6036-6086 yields -1.56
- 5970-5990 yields -1.33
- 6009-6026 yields -0.01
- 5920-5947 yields 0.04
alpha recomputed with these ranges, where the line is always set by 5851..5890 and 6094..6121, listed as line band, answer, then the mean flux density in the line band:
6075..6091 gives 0.041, 9.31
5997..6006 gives 0.024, 9.38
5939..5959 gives 0.024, 9.33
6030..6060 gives -0.025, 9.86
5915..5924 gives 0.001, 9.49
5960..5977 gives -0.026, 9.79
